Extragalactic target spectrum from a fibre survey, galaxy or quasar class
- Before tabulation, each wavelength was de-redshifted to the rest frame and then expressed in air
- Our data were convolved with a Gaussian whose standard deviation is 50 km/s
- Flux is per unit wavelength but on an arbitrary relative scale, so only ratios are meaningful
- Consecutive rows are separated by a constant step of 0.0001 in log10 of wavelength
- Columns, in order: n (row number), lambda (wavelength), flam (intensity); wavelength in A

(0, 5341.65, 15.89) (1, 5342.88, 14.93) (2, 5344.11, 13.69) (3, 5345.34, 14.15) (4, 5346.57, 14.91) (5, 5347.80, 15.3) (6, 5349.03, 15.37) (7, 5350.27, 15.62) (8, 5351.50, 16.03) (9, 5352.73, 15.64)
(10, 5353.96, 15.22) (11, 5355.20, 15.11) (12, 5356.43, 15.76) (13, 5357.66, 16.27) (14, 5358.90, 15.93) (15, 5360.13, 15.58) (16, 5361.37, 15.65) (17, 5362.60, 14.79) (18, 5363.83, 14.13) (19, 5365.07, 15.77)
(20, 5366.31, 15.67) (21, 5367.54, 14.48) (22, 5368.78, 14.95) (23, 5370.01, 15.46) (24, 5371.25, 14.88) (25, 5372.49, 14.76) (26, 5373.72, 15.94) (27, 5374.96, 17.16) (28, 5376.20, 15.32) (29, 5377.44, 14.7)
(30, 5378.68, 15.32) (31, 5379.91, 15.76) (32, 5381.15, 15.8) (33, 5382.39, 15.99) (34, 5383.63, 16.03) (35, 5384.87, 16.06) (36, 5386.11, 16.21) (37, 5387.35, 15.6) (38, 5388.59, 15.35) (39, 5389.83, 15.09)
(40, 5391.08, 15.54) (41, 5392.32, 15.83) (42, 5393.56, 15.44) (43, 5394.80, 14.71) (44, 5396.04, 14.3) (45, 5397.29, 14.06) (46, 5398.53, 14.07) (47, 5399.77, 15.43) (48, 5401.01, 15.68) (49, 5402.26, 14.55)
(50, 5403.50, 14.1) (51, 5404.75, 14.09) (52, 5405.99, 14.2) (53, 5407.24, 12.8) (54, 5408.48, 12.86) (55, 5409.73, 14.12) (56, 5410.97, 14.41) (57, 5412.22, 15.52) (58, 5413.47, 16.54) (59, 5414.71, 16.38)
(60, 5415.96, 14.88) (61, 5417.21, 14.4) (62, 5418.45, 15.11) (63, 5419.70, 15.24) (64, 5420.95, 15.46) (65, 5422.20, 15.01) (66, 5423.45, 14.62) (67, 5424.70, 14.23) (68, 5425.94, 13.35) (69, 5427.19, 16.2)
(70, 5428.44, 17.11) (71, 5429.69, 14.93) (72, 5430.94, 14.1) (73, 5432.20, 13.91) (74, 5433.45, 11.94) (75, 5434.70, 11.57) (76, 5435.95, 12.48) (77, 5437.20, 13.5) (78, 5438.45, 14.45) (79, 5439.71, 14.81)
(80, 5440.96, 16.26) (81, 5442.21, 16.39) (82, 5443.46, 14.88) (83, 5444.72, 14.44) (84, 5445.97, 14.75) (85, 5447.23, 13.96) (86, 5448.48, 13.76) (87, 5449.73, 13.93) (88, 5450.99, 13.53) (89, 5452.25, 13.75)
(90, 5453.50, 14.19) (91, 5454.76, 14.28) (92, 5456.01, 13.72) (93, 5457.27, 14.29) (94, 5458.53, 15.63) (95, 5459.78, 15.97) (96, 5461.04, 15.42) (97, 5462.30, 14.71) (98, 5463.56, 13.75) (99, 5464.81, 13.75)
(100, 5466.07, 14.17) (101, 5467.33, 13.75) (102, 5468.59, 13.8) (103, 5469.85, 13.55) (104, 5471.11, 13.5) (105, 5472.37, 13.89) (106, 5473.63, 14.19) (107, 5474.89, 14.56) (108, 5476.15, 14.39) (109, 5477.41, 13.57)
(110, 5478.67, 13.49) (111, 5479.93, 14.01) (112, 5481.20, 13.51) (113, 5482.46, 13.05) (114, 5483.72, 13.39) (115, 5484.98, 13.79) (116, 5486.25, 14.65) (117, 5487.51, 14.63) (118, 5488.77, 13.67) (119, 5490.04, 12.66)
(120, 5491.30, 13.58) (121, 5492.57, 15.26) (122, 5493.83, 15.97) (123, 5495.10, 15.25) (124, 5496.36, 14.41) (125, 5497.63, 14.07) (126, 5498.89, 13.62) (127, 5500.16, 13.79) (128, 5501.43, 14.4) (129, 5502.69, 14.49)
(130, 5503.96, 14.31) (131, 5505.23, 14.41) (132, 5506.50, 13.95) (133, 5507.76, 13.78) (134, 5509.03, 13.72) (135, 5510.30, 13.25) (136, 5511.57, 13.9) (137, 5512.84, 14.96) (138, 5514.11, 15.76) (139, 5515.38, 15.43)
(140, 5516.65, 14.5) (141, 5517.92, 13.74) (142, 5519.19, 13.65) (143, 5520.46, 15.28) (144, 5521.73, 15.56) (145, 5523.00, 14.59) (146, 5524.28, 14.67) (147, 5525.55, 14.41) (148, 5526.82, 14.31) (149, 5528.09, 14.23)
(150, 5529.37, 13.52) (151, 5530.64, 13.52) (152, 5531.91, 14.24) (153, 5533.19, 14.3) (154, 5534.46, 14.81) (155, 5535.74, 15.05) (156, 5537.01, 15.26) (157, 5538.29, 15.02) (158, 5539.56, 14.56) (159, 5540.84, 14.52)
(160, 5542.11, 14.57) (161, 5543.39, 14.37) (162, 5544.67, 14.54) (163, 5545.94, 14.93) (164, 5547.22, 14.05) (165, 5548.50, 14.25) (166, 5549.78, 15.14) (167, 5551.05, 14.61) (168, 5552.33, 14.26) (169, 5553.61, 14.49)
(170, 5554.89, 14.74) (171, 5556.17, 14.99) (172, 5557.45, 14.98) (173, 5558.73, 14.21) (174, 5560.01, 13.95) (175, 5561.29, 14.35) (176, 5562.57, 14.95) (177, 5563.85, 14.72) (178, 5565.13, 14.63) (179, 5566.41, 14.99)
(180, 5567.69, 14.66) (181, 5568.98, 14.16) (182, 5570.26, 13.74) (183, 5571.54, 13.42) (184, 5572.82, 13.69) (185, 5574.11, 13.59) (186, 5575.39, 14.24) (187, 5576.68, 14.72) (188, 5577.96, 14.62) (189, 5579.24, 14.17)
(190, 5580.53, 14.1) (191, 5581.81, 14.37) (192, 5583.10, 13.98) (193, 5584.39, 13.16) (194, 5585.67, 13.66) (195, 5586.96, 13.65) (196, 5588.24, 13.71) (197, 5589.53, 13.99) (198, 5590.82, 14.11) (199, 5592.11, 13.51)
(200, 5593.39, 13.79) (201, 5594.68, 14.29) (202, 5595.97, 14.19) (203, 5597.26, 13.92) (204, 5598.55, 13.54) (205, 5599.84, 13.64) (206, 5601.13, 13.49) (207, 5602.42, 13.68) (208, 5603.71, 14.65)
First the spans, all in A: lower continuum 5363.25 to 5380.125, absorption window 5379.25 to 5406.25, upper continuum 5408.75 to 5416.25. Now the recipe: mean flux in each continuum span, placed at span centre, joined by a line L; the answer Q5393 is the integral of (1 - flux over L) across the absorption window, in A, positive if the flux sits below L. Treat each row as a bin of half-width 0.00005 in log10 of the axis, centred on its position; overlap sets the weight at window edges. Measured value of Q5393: 0.11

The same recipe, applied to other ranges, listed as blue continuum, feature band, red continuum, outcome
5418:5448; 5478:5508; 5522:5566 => 0.90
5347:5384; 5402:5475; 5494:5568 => 3.11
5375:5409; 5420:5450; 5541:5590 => 0.85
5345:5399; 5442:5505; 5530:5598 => 2.60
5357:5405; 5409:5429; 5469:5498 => -0.42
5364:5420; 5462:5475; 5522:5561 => 0.77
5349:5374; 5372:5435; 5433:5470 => -0.52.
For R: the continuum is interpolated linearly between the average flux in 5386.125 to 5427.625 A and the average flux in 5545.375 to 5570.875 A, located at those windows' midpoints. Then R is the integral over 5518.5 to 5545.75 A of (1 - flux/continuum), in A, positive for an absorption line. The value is 0.1 A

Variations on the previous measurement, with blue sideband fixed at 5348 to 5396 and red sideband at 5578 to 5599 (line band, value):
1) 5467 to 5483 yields 1.02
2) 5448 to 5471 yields 0.99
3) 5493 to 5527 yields 0.05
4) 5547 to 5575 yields -0.57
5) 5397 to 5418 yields 0.85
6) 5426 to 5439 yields 0.91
